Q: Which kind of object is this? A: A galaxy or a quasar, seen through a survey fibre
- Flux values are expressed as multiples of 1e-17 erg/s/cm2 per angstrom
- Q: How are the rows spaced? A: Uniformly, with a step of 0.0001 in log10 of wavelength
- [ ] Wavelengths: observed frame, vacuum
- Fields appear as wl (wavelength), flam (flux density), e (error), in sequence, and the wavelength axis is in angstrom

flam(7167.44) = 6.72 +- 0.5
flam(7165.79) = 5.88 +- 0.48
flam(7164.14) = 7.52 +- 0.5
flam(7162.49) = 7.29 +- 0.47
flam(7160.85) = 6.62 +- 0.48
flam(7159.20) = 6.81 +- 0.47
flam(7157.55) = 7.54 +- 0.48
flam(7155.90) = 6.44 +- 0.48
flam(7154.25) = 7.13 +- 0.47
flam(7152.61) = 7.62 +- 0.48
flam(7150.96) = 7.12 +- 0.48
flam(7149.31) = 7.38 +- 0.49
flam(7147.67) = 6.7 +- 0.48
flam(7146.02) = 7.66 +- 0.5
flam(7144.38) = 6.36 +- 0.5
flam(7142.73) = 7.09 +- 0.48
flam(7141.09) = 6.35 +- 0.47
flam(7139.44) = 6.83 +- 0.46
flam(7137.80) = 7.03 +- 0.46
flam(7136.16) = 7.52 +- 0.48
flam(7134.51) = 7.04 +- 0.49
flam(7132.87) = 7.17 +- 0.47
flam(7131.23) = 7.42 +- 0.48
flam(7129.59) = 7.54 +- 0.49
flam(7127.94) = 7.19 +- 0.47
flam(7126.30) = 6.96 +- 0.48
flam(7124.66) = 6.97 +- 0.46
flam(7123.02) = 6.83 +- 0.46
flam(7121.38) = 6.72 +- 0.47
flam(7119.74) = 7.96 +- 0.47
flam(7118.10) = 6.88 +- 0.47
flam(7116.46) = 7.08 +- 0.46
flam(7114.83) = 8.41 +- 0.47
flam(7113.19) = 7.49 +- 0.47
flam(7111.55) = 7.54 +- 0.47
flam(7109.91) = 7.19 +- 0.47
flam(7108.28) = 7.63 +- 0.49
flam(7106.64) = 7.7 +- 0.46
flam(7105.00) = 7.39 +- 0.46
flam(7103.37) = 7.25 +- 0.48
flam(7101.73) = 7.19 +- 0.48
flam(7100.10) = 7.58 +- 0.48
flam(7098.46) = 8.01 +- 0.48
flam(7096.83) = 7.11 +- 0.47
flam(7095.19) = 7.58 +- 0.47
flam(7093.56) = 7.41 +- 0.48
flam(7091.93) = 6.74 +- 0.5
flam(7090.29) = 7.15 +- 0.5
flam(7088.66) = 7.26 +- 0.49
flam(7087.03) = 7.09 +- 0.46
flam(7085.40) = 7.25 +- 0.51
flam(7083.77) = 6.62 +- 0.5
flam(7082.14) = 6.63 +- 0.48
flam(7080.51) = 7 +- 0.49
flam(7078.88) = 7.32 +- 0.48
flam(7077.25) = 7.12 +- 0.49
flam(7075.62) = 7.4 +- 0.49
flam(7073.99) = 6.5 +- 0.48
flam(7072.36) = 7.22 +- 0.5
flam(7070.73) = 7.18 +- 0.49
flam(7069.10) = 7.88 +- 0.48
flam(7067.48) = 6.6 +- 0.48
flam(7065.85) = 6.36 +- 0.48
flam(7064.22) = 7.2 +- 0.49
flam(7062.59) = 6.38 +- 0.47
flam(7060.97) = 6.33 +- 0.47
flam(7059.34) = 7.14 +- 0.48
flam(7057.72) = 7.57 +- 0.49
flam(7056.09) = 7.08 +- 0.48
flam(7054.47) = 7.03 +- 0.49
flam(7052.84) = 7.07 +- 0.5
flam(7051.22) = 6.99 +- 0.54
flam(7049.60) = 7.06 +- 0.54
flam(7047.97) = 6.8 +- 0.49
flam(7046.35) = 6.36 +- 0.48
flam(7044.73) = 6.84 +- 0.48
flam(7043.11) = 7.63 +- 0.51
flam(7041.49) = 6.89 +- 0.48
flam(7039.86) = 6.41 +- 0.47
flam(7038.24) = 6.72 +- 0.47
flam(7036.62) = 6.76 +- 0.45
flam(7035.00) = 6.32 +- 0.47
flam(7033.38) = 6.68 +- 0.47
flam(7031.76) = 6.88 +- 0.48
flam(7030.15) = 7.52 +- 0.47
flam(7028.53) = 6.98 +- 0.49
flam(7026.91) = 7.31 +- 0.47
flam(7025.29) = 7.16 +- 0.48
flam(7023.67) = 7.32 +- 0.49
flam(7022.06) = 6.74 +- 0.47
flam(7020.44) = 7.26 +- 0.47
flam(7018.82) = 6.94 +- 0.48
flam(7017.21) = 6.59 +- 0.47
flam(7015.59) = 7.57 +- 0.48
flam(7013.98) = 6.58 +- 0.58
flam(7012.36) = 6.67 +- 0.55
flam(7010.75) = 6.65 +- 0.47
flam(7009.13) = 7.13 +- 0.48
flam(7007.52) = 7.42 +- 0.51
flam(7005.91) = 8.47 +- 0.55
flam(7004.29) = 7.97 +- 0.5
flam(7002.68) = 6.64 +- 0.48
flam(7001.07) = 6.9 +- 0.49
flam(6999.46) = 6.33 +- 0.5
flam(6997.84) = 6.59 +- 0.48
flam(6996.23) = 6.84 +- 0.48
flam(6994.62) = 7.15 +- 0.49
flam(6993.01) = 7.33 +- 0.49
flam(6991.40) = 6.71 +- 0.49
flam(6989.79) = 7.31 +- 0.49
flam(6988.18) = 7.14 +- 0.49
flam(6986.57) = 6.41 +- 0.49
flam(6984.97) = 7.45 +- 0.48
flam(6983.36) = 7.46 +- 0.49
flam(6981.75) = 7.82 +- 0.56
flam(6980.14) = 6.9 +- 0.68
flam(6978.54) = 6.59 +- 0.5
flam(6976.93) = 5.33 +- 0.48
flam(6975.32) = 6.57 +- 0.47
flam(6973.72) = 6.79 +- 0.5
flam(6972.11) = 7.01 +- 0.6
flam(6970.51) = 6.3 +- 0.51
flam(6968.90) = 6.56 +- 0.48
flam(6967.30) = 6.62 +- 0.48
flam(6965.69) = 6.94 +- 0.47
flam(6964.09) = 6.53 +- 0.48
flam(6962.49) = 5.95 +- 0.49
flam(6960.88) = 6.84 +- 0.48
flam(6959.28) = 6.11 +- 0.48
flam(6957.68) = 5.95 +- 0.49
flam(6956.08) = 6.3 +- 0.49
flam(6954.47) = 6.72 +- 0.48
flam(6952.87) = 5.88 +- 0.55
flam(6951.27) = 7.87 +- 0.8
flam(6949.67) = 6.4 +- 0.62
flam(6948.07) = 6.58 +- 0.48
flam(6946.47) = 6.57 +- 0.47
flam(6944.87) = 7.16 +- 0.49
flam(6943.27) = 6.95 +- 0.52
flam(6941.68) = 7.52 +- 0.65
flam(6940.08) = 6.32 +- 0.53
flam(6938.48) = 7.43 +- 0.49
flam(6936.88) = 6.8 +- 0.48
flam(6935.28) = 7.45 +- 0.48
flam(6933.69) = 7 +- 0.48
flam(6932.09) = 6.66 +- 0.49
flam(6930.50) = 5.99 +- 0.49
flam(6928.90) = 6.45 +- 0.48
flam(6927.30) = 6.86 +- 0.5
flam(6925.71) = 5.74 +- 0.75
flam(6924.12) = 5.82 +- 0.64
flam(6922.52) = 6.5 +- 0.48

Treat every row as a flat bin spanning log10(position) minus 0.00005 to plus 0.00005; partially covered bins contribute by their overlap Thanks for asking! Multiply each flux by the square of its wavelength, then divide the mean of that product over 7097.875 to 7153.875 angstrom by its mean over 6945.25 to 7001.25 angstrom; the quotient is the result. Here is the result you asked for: 1.13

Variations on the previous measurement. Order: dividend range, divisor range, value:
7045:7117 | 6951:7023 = 1.08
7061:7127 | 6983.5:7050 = 1.05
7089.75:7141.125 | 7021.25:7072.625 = 1.07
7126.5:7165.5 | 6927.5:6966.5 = 1.12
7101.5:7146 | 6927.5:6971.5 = 1.14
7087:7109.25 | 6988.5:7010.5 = 1.06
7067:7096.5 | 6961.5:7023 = 1.06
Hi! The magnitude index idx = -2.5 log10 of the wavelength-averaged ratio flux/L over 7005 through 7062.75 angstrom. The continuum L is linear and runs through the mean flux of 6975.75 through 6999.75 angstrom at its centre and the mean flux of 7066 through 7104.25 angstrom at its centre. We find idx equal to 0.01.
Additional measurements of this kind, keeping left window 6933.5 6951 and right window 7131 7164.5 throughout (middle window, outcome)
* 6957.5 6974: 0.07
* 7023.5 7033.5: -0.02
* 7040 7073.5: 0.01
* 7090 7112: -0.05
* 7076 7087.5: 0.00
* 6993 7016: -0.01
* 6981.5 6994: -0.03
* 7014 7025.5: -0.01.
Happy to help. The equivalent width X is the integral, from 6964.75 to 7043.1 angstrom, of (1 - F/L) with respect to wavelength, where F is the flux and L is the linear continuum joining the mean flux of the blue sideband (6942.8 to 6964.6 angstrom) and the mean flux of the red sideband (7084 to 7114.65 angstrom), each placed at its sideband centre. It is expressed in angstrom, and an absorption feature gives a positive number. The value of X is -1.19 angstrom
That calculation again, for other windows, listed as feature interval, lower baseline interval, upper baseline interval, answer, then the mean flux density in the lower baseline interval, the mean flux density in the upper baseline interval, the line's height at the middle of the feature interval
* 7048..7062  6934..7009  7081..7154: 0.1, 6.85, 7.22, 7.06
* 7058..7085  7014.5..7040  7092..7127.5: 0.9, 6.96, 7.36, 7.17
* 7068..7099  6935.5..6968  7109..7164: -0.7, 6.68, 7.15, 7.02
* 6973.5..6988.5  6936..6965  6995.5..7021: 0.0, 6.66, 7.03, 6.86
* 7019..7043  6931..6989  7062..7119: 0.2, 6.74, 7.21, 7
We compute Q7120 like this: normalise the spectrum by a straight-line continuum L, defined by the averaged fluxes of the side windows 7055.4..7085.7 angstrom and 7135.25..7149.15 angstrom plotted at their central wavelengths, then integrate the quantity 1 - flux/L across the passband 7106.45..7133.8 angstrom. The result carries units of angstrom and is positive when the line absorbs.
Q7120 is -1.4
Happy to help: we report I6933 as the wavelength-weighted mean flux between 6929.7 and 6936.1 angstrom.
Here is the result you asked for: 6.78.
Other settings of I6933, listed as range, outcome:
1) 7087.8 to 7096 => 7.23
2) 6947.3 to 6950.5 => 6.5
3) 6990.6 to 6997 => 7.01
